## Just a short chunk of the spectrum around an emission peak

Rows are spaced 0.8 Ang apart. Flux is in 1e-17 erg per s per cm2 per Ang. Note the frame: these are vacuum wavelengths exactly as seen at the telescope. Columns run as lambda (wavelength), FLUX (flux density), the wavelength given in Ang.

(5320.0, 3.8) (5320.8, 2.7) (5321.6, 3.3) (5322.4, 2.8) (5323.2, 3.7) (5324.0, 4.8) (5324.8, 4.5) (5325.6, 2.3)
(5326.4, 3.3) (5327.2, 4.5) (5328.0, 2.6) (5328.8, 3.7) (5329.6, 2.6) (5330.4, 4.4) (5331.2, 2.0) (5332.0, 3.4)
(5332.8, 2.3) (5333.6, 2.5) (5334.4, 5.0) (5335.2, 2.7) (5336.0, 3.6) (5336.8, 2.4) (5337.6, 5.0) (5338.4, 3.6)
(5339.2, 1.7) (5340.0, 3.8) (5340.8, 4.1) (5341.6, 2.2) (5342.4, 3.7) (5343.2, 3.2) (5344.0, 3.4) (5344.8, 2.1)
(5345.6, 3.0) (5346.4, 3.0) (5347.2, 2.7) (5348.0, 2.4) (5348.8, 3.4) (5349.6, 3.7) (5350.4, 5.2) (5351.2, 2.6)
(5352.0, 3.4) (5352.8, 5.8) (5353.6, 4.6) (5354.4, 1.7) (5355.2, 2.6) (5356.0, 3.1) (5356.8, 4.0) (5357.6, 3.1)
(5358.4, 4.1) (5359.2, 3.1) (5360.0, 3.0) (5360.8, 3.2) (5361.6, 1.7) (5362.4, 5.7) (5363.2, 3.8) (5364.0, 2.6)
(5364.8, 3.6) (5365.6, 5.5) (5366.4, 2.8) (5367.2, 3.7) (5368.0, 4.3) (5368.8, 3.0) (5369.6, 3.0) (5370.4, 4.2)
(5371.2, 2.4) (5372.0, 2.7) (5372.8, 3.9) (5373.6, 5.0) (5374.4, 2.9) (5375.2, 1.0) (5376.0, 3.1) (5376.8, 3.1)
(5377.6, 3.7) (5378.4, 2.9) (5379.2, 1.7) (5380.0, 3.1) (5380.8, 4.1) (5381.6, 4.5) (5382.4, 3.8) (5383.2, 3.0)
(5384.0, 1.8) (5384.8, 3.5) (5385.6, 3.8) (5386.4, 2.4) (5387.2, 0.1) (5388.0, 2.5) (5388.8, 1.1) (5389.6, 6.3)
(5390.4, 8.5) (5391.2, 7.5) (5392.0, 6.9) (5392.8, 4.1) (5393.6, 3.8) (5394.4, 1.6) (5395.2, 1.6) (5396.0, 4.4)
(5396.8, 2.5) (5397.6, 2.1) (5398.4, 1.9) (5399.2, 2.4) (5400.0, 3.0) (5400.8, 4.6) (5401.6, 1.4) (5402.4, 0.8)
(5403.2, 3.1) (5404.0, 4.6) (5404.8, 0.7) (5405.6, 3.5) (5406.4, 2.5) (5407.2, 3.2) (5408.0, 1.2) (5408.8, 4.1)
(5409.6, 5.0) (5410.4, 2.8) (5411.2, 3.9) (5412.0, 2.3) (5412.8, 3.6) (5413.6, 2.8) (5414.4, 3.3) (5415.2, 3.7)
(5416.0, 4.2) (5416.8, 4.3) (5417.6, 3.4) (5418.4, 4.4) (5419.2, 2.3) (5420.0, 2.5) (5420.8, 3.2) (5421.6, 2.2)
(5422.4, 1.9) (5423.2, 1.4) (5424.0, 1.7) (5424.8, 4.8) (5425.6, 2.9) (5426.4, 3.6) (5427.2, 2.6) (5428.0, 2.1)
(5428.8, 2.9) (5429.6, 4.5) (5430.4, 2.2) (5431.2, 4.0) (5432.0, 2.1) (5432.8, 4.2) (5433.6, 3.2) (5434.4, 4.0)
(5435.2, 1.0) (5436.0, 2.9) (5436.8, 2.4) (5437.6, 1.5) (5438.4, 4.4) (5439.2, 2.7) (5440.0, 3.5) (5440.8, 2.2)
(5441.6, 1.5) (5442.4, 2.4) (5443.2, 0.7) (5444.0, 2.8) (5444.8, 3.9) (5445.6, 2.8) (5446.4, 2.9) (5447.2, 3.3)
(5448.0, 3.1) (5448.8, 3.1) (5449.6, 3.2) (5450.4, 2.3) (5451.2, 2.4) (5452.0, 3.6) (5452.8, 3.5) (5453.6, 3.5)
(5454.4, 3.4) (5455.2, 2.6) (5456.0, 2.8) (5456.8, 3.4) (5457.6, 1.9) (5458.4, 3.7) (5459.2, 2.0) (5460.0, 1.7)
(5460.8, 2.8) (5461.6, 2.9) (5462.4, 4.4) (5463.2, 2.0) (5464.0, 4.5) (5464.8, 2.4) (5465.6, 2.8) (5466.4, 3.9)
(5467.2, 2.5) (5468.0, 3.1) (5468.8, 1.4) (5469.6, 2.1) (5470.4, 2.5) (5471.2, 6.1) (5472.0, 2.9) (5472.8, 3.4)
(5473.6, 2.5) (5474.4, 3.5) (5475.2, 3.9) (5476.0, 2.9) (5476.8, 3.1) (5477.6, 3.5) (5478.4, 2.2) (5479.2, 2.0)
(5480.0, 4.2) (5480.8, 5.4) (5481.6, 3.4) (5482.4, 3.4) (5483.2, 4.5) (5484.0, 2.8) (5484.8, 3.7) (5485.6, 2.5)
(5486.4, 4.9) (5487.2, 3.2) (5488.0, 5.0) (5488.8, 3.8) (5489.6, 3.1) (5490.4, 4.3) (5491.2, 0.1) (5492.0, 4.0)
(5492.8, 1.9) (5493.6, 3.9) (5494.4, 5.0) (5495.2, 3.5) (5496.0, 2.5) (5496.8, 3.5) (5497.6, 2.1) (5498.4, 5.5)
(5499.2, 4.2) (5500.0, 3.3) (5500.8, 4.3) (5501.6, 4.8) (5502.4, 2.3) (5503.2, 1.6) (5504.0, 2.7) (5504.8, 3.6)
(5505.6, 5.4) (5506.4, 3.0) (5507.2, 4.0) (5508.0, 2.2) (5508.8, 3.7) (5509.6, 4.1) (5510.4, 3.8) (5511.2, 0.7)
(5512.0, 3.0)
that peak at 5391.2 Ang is H-beta 4861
